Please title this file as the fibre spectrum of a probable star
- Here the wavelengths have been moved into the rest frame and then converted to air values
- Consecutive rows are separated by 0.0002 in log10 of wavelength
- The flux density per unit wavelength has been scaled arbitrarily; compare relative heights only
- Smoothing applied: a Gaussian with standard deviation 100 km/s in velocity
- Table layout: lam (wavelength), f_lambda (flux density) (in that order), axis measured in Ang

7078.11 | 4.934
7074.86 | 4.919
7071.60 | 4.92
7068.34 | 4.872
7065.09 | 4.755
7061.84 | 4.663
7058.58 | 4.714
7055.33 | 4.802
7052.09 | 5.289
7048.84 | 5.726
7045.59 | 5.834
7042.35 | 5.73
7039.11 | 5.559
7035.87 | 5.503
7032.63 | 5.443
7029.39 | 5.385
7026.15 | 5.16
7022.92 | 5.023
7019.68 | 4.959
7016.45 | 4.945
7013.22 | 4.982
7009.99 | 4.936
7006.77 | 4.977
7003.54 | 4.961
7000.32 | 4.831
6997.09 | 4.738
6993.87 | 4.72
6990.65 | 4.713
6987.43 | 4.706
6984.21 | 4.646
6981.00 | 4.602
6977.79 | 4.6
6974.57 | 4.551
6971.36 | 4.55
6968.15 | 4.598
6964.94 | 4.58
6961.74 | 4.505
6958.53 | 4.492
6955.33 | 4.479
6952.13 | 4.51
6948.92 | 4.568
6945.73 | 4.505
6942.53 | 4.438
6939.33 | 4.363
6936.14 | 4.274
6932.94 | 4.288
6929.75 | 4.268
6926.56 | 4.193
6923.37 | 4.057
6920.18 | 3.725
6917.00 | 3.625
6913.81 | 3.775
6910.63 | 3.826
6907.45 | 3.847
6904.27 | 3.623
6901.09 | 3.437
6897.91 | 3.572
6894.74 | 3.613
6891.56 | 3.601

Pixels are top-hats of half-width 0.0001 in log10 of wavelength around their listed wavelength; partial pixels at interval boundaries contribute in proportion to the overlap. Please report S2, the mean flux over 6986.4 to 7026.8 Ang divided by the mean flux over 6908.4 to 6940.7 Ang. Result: 1.2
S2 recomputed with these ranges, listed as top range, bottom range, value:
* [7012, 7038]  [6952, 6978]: 1.14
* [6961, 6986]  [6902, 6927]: 1.20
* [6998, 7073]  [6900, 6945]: 1.28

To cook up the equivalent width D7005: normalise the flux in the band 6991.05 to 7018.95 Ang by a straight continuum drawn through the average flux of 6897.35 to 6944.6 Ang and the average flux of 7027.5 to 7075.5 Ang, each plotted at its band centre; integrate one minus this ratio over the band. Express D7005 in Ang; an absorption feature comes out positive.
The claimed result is -0.7 Ang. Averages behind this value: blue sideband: 3.97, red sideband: 5.21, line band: 4.88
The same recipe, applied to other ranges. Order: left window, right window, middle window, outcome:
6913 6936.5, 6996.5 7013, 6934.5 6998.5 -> -1.1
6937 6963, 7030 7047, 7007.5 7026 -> 1.2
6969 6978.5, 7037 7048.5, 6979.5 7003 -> 0.6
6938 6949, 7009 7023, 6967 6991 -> 0.5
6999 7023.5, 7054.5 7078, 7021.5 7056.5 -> -3.8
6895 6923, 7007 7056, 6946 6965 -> -1.0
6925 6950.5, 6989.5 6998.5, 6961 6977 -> 0.0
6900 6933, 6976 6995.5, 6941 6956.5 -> -1.0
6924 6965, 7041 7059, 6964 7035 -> 0.9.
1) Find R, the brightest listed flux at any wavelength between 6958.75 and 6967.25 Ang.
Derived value 4.58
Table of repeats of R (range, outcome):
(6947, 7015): 4.982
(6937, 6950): 4.568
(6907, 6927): 4.193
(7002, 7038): 5.503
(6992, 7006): 4.961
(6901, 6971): 4.598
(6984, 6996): 4.72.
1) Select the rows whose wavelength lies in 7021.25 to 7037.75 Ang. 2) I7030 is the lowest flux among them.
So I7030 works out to 5.023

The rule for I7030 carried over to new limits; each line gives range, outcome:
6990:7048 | 4.713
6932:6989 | 4.274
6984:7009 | 4.646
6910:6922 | 3.625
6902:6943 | 3.623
